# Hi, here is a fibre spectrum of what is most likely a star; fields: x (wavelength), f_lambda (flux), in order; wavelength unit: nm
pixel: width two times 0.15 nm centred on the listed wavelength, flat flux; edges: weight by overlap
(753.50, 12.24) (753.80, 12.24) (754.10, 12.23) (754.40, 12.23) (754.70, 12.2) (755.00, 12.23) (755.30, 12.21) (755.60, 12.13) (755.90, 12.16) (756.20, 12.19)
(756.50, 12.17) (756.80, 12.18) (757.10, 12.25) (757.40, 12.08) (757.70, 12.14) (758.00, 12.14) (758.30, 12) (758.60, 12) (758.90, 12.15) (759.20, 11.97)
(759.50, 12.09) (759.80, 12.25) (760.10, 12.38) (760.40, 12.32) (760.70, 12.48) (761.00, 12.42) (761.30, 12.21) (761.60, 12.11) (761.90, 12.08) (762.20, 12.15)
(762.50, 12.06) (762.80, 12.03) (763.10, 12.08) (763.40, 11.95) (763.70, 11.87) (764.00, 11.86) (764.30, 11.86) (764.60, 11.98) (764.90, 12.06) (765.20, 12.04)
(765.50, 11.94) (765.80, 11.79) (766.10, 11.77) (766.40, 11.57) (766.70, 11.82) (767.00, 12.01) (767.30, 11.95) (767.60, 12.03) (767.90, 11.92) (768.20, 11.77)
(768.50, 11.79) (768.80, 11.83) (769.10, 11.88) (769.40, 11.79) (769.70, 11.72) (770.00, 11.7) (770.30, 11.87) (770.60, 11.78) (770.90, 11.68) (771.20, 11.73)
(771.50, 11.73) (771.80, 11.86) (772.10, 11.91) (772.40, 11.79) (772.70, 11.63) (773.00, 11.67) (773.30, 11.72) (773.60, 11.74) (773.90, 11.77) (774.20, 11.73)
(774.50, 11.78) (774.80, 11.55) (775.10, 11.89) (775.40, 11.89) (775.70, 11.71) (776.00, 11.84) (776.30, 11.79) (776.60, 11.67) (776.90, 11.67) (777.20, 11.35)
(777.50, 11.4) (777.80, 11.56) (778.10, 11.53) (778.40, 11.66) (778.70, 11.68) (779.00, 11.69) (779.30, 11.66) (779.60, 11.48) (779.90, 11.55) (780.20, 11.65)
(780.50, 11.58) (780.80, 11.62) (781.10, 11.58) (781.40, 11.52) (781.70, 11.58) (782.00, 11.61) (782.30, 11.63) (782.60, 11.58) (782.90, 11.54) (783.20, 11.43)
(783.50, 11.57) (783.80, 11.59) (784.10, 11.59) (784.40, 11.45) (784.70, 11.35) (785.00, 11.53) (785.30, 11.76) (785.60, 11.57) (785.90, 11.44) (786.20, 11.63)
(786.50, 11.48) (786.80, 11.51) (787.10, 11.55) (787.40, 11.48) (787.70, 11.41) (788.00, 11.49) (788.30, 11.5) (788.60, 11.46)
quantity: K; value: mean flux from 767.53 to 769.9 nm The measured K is 11.8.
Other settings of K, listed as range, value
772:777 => 11.7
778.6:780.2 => 11.6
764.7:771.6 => 11.8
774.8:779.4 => 11.7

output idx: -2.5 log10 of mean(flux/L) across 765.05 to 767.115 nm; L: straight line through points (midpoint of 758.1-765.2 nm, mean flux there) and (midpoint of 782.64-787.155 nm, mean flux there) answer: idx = 0.013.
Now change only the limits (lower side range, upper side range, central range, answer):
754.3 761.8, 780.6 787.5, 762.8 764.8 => 0.01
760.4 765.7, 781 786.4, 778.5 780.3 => 0.00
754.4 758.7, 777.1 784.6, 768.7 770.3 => 0.00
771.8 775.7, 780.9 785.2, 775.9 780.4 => 0.00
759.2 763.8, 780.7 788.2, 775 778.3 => 0.01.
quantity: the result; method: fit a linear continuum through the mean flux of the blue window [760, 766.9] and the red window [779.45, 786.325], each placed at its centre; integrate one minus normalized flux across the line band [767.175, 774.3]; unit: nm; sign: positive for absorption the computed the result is 0.04 nm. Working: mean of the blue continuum 12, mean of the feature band 11.8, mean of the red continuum 11.6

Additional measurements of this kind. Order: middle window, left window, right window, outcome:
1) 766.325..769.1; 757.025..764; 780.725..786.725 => 0.02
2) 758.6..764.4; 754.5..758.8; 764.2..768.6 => -0.05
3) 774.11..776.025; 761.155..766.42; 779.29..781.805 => -0.01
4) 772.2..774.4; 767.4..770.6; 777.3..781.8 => 0.00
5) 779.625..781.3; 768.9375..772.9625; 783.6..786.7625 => 0.00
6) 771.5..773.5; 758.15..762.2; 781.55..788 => 0.02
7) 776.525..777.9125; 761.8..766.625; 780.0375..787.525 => 0.02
